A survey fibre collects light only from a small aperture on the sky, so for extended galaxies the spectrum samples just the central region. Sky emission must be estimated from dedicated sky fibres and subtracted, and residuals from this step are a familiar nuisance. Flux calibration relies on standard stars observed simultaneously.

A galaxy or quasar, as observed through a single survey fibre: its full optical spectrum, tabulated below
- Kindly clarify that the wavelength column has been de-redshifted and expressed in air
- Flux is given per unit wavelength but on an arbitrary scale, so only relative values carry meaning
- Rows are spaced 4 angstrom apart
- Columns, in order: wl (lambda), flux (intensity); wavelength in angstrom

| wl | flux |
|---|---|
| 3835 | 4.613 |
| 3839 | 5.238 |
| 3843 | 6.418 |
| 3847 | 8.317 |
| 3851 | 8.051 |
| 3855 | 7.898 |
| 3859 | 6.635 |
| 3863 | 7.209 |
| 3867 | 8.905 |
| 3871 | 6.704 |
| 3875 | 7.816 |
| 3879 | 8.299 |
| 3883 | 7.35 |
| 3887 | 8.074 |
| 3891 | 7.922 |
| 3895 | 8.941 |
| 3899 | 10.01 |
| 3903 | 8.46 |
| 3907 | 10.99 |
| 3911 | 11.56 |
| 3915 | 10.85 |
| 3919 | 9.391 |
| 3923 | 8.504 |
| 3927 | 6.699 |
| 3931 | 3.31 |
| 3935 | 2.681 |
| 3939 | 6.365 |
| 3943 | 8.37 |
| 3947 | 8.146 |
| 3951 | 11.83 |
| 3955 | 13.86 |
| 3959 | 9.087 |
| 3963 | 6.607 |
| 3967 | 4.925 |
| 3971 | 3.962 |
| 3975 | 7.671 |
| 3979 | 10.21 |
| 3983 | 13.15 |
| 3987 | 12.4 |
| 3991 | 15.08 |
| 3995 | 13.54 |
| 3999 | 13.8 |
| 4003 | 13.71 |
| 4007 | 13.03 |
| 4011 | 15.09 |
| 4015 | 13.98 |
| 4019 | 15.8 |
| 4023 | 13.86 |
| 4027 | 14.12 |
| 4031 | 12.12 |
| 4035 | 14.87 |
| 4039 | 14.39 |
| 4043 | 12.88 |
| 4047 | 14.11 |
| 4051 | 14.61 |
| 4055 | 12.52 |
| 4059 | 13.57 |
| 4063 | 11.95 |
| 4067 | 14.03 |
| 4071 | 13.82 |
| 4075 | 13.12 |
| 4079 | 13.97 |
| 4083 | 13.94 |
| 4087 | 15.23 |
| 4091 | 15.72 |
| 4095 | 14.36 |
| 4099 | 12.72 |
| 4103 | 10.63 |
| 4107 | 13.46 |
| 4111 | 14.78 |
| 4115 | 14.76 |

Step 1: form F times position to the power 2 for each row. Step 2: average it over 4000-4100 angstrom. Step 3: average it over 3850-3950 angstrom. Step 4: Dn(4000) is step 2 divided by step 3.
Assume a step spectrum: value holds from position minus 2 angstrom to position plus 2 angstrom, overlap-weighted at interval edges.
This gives 1.88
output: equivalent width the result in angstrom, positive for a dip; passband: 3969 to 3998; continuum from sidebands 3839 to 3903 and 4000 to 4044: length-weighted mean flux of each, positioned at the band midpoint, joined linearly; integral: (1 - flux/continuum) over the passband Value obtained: 3.6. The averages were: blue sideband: 7.84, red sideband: 14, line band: 11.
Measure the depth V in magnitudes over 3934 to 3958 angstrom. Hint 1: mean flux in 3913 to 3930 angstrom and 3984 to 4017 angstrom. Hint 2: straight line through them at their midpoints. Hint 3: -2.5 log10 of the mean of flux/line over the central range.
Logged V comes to 0.17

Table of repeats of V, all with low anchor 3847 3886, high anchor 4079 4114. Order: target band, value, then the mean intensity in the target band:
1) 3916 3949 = 0.36 mag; 6.81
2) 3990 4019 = -0.23 mag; 14.1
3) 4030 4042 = -0.13 mag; 13.9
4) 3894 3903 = -0.09 mag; 9.31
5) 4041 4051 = -0.10 mag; 13.7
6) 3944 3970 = 0.14 mag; 8.85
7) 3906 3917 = -0.24 mag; 11.1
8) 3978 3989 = -0.12 mag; 12.1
